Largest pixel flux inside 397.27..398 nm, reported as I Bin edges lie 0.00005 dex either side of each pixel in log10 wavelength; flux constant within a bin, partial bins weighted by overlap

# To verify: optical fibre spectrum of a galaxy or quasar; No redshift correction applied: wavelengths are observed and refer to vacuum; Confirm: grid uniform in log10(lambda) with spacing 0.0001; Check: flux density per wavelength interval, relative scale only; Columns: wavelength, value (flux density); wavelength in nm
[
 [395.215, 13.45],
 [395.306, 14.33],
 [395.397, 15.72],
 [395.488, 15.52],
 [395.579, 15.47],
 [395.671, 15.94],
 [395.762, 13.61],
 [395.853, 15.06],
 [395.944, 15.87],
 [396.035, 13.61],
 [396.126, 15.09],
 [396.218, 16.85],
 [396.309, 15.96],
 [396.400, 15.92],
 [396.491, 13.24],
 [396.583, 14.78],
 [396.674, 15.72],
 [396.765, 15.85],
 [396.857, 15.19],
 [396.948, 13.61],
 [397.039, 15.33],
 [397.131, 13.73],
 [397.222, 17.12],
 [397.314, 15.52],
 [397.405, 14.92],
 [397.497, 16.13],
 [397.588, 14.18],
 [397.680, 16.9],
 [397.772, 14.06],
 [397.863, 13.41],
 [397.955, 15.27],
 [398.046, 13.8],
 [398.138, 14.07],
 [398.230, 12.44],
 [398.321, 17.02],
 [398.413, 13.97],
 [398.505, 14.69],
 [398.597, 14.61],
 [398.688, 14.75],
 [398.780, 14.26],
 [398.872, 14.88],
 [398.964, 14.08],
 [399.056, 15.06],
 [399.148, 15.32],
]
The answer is 16.9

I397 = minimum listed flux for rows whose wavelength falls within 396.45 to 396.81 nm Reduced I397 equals 13.24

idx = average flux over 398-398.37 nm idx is 14.3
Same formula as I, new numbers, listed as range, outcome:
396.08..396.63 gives 16.85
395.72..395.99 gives 15.87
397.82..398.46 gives 17.02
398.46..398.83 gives 14.75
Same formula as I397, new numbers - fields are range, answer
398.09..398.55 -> 12.44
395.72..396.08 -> 13.61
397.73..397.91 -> 13.41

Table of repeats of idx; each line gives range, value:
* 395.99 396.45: 15.5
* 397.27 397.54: 15.5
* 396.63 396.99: 15.1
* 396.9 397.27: 15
